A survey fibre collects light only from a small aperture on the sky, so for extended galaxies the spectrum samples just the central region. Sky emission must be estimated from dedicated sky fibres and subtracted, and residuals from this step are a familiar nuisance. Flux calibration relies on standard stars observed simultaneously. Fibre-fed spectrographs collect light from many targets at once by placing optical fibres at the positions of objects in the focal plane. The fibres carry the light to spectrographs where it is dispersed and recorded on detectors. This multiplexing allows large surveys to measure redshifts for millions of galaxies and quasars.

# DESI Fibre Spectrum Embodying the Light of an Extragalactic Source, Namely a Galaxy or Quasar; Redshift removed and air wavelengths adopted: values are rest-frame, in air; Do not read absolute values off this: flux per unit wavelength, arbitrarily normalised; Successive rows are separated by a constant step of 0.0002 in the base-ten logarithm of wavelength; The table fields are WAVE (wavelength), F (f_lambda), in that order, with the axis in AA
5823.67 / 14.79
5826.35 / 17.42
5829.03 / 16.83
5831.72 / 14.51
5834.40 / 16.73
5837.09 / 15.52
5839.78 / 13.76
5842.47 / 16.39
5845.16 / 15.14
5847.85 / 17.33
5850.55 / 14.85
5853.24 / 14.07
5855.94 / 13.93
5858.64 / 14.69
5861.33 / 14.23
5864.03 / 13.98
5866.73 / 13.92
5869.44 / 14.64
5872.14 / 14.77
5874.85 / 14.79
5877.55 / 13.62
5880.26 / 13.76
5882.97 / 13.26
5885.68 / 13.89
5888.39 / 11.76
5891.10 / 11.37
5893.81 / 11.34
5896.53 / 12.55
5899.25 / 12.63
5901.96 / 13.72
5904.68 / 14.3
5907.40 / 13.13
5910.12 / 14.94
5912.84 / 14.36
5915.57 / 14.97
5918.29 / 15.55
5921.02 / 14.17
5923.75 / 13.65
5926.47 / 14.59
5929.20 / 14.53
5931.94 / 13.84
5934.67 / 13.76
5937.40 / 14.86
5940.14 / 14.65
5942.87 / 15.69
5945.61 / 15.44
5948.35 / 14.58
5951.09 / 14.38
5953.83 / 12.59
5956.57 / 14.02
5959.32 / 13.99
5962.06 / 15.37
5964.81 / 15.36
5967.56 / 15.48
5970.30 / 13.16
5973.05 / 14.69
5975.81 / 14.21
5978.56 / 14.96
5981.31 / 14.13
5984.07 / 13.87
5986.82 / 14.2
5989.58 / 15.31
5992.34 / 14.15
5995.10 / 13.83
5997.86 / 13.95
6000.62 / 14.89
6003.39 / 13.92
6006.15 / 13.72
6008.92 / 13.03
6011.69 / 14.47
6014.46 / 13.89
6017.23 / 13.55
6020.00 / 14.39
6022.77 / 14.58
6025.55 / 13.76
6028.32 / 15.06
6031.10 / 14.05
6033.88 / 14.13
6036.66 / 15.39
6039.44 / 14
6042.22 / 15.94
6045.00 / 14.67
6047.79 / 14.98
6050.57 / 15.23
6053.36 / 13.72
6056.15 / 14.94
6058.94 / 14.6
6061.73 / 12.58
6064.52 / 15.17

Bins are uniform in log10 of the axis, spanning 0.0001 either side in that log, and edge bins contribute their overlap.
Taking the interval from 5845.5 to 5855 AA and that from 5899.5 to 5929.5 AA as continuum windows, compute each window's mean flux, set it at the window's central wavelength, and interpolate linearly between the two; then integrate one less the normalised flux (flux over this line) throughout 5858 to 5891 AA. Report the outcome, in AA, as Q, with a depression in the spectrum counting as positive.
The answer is 2.45 AA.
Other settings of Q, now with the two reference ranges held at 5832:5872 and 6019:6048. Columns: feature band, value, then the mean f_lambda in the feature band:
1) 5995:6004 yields 0.3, 14.2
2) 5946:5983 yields 0.8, 14.4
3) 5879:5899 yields 3.1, 12.6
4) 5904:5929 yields 0.7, 14.4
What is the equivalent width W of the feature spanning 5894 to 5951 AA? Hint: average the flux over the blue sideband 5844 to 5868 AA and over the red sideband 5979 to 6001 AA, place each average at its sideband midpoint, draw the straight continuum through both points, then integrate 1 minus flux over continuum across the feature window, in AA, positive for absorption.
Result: 1.0 AA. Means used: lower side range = 14.7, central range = 14.2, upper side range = 14.3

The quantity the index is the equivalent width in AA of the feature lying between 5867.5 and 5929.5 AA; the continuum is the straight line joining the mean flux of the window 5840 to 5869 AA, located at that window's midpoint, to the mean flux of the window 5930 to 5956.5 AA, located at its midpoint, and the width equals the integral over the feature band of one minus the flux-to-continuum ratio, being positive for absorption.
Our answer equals 3.66 AA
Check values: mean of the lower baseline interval 14.8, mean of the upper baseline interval 14.4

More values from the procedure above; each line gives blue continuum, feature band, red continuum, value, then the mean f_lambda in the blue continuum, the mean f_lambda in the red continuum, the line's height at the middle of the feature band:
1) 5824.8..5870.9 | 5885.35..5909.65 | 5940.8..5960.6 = 3.3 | 15.2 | 14.4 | 14.8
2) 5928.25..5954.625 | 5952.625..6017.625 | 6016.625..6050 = 1.4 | 14.5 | 14.6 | 14.5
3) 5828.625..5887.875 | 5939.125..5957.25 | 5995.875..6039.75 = -0.1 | 14.7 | 14.2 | 14.4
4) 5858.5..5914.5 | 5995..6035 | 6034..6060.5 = 1.2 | 13.6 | 14.8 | 14.5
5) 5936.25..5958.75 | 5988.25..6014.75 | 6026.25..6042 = 0.8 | 14.5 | 14.6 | 14.6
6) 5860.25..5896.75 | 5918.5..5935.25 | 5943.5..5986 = -0.3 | 13.4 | 14.4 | 14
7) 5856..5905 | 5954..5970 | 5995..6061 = -0.7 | 13.5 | 14.4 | 14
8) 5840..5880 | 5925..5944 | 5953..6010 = -0.2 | 14.7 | 14.3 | 14.4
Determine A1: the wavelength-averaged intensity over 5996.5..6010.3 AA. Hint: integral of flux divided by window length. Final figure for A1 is 13.9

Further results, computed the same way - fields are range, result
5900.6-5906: 14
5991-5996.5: 14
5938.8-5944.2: 15.2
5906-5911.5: 14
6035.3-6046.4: 15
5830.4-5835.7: 15.6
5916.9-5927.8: 14.5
